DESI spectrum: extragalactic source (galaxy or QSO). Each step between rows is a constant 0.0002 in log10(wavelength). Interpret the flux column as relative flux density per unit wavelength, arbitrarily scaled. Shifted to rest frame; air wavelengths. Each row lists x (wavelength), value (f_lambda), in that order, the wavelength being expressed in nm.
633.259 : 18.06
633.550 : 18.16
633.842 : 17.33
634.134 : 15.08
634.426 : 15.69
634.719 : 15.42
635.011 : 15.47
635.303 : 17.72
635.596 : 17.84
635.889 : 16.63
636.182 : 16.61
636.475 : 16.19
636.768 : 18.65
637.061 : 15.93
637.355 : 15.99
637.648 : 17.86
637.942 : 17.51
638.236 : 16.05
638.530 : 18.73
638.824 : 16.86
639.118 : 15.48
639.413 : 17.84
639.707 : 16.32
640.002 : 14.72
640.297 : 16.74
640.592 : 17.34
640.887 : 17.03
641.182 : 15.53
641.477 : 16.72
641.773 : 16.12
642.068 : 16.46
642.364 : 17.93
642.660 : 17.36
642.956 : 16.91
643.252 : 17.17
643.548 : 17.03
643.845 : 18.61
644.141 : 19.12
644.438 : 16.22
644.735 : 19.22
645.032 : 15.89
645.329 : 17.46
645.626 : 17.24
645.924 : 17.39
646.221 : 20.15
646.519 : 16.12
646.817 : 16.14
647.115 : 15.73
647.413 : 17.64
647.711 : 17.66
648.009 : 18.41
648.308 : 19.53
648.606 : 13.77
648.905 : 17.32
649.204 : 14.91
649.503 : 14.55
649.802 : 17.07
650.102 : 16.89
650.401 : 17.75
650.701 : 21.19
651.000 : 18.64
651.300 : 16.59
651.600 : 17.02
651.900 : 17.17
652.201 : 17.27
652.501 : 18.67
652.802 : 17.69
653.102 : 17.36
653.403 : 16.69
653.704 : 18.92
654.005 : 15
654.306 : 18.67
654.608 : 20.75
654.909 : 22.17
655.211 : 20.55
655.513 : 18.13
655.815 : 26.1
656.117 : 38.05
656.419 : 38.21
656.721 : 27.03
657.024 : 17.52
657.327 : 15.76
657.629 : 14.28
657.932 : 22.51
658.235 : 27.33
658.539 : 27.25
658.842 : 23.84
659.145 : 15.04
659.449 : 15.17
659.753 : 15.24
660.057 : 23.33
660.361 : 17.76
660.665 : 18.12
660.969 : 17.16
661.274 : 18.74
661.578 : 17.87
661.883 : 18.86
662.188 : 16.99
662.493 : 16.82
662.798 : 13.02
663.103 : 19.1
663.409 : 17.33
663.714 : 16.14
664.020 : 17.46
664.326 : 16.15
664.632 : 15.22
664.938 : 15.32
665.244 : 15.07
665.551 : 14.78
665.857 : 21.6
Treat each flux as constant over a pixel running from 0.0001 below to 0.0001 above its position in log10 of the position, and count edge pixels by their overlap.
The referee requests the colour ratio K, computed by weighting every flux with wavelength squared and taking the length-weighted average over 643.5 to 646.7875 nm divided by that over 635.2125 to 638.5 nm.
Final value 1.1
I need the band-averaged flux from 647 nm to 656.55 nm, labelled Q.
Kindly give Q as 19.2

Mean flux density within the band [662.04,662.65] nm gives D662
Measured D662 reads 16.9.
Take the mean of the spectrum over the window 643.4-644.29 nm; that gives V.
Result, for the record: 18.2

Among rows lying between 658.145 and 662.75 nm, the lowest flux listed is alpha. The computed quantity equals 15.04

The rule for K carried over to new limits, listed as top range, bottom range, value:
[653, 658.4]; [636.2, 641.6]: 1.38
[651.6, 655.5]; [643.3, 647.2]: 1.08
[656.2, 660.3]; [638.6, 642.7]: 1.39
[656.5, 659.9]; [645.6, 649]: 1.23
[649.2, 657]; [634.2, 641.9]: 1.27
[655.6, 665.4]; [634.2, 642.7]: 1.27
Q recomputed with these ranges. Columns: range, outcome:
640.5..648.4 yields 17.3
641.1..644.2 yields 17.2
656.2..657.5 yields 25.2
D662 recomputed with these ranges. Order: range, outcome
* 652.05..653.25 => 17.7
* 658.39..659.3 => 22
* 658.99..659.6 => 15.2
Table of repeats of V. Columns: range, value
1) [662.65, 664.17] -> 16.6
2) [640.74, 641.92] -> 16.4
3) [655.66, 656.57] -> 34.1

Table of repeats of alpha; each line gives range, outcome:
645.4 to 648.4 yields 15.73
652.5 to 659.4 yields 14.28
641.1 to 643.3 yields 15.53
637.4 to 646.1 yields 14.72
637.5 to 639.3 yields 15.48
